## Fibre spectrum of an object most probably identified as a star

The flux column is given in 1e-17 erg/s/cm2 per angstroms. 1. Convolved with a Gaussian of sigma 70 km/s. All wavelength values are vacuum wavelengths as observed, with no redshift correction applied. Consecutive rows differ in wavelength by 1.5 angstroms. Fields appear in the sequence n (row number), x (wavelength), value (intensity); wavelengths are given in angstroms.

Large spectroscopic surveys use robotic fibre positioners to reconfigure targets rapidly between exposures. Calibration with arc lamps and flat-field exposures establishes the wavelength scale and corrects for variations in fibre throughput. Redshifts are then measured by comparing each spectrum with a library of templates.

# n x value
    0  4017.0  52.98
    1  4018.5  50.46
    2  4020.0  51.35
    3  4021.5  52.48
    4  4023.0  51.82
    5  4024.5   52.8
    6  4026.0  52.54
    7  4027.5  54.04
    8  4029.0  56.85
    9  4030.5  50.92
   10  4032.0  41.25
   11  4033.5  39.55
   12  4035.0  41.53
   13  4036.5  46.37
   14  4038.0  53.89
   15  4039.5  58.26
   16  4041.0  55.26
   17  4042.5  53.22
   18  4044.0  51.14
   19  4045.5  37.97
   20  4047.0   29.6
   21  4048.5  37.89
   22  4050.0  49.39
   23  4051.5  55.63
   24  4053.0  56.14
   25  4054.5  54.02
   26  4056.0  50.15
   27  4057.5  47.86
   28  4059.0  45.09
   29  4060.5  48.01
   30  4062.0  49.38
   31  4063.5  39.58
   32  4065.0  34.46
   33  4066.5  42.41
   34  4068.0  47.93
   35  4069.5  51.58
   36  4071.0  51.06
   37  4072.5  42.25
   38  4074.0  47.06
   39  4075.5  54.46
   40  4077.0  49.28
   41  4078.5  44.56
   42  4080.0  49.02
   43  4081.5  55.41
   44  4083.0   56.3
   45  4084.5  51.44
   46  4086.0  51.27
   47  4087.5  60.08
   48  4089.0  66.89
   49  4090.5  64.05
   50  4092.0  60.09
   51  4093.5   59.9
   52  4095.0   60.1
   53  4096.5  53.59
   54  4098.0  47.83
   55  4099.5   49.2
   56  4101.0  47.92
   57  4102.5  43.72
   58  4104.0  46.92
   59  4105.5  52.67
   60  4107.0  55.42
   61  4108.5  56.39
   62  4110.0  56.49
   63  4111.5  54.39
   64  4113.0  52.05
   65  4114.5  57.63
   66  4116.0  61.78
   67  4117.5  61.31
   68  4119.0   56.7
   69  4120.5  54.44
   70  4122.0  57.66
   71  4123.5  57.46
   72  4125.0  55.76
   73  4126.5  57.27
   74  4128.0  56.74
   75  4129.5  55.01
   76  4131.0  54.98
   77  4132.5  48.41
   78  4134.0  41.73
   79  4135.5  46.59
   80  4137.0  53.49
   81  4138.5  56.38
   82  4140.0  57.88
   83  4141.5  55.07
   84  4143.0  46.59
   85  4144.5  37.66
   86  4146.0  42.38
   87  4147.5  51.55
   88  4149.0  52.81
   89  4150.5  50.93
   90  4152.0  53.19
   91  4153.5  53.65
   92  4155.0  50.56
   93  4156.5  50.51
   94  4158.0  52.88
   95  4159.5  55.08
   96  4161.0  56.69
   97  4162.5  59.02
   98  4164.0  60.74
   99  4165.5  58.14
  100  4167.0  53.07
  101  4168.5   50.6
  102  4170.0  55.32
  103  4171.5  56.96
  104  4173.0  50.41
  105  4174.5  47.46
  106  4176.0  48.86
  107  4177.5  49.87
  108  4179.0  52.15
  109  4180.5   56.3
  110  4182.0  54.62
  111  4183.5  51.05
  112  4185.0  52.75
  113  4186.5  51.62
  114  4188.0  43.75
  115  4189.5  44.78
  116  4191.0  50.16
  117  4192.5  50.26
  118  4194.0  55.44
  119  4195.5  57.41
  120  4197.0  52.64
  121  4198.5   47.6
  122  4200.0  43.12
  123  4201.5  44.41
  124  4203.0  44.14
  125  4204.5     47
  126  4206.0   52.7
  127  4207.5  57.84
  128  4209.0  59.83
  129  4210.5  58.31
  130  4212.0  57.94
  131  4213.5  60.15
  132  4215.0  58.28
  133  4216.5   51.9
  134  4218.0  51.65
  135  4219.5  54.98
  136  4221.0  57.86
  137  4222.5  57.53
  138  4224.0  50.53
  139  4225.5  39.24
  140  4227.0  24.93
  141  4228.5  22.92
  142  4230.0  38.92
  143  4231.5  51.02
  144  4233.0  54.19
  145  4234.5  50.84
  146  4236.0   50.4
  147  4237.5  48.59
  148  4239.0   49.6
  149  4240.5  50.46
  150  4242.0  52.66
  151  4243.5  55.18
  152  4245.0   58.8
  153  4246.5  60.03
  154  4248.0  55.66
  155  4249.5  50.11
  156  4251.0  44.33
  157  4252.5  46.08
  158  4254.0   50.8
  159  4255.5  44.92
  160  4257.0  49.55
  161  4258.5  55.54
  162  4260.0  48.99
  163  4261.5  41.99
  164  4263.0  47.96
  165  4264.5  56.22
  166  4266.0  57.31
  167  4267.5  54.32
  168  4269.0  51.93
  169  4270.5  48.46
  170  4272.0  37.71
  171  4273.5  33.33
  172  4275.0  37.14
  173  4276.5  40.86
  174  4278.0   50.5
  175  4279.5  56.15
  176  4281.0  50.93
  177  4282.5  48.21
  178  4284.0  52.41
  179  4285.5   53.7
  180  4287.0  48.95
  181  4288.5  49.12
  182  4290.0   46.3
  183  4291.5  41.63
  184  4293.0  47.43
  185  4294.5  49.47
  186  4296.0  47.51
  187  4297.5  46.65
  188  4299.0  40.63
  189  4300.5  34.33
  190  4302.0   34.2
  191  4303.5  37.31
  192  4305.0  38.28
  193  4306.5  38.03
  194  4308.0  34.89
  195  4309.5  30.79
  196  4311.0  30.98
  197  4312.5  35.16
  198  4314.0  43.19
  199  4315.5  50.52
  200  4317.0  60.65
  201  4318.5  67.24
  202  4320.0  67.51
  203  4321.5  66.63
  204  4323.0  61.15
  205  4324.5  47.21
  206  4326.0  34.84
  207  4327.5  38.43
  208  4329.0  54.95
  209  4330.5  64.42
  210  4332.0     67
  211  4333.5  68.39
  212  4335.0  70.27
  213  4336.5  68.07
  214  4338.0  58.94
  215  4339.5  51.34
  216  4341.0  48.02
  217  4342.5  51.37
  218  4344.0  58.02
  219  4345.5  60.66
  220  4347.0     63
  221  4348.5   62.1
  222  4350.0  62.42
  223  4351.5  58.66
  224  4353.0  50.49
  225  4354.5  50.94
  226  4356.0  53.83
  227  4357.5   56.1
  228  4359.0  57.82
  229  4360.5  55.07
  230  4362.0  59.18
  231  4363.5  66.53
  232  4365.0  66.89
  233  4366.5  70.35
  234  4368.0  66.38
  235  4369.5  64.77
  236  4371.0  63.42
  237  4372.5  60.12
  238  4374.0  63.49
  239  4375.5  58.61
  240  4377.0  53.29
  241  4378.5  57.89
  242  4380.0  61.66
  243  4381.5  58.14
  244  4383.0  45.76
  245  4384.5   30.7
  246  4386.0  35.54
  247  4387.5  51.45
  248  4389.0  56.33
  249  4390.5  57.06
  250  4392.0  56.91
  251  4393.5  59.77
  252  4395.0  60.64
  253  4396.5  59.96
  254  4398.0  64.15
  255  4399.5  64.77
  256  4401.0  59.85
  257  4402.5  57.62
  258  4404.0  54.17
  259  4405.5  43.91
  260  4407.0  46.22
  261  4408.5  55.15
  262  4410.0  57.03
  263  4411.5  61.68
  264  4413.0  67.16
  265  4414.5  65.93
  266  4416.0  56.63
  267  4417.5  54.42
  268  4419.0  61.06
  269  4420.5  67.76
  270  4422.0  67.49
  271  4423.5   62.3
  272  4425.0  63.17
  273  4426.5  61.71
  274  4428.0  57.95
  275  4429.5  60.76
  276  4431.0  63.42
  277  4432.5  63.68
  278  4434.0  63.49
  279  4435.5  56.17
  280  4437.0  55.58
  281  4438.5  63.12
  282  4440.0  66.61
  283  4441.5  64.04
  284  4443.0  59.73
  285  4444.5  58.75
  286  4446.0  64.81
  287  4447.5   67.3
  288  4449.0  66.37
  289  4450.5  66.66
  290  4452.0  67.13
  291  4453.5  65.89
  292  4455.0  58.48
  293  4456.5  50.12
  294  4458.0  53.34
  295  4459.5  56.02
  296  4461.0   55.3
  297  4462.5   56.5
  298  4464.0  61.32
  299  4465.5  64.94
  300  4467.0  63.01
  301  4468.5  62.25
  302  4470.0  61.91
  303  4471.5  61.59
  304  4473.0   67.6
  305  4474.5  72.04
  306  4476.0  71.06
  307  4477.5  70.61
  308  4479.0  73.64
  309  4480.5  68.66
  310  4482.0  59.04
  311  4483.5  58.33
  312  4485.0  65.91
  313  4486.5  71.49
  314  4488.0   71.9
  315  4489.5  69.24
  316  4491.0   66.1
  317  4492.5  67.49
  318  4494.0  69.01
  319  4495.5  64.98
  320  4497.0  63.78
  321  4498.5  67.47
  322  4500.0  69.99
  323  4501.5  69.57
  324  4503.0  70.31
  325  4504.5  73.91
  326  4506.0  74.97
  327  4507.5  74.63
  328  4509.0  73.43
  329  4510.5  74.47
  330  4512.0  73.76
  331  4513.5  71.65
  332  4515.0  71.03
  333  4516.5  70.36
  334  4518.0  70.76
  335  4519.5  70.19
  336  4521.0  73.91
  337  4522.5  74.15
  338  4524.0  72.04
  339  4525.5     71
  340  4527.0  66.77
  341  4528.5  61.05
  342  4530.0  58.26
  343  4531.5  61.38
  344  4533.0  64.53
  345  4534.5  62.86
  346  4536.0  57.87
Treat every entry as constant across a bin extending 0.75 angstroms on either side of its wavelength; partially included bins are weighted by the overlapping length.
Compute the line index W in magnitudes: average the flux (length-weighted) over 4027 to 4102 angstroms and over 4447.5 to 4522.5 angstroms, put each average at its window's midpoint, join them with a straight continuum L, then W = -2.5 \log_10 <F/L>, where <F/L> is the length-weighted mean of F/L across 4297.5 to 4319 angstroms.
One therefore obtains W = 0.41 mag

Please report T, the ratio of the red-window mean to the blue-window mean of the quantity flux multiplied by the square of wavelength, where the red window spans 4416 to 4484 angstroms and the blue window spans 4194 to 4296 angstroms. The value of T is 1.39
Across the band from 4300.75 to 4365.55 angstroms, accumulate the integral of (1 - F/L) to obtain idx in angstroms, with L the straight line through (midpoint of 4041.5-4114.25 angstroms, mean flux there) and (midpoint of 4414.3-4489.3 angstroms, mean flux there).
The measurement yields 6.31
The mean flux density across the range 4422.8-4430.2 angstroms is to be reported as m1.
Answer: 61.2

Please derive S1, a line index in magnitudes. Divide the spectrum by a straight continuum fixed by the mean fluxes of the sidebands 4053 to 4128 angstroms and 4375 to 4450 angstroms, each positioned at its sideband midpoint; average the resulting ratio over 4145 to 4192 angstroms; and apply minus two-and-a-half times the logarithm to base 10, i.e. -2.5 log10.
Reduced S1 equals 0.04 mag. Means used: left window 52.5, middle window 52.1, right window 58.6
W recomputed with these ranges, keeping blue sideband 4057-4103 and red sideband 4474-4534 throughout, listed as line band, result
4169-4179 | 0.067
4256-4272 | 0.163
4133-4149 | 0.091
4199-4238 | 0.146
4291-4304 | 0.383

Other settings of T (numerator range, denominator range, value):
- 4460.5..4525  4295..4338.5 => 1.49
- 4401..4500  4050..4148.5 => 1.41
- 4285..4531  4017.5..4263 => 1.32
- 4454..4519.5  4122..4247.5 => 1.49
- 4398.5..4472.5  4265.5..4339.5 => 1.32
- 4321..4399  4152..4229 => 1.21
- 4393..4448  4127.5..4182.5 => 1.31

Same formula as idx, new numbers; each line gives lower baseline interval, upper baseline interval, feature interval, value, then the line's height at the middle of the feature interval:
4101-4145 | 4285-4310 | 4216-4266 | -3.79 angstroms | 45.9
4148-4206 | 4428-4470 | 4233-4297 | 6.32 angstroms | 54.8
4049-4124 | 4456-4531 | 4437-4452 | 0.32 angstroms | 65.3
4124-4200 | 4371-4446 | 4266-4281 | 2.30 angstroms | 54.9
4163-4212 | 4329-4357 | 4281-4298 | 2.47 angstroms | 56.7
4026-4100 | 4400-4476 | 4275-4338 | 8.86 angstroms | 57.1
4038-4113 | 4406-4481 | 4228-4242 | 2.15 angstroms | 55.6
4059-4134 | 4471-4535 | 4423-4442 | 1.24 angstroms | 66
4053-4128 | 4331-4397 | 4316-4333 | 0.00 angstroms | 57.3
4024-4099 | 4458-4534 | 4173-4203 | 2.76 angstroms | 55.2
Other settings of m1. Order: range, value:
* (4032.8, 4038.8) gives 45.5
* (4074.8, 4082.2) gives 50.5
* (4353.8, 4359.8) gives 54.7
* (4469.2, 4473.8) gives 63.8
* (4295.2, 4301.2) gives 42.4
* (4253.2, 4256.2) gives 47.9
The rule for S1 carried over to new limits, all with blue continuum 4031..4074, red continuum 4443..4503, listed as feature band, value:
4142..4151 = 0.08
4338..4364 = 0.05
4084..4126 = -0.13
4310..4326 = 0.12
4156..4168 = -0.09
